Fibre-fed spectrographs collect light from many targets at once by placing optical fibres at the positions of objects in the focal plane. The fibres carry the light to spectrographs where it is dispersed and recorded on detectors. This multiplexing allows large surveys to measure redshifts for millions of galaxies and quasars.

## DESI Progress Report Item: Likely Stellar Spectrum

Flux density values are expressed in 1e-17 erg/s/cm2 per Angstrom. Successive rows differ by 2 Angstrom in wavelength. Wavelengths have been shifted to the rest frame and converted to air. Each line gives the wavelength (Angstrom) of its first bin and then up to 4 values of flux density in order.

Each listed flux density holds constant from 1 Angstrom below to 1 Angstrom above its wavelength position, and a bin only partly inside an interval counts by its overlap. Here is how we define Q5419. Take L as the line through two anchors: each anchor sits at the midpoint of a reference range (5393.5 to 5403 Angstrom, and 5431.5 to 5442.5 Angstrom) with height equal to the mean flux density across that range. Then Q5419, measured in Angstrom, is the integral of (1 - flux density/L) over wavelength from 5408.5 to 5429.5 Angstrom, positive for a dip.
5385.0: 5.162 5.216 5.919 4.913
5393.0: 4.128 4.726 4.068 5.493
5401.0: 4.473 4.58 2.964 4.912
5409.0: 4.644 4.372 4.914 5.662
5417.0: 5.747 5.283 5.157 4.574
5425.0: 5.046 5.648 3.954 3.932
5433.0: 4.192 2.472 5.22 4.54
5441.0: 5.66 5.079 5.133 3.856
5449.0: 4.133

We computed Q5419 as -2.34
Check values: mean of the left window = 4.65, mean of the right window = 4.42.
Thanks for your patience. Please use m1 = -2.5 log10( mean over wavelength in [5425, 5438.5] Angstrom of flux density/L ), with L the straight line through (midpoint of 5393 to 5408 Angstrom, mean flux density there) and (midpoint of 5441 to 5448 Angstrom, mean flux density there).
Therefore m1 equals 0.10 mag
